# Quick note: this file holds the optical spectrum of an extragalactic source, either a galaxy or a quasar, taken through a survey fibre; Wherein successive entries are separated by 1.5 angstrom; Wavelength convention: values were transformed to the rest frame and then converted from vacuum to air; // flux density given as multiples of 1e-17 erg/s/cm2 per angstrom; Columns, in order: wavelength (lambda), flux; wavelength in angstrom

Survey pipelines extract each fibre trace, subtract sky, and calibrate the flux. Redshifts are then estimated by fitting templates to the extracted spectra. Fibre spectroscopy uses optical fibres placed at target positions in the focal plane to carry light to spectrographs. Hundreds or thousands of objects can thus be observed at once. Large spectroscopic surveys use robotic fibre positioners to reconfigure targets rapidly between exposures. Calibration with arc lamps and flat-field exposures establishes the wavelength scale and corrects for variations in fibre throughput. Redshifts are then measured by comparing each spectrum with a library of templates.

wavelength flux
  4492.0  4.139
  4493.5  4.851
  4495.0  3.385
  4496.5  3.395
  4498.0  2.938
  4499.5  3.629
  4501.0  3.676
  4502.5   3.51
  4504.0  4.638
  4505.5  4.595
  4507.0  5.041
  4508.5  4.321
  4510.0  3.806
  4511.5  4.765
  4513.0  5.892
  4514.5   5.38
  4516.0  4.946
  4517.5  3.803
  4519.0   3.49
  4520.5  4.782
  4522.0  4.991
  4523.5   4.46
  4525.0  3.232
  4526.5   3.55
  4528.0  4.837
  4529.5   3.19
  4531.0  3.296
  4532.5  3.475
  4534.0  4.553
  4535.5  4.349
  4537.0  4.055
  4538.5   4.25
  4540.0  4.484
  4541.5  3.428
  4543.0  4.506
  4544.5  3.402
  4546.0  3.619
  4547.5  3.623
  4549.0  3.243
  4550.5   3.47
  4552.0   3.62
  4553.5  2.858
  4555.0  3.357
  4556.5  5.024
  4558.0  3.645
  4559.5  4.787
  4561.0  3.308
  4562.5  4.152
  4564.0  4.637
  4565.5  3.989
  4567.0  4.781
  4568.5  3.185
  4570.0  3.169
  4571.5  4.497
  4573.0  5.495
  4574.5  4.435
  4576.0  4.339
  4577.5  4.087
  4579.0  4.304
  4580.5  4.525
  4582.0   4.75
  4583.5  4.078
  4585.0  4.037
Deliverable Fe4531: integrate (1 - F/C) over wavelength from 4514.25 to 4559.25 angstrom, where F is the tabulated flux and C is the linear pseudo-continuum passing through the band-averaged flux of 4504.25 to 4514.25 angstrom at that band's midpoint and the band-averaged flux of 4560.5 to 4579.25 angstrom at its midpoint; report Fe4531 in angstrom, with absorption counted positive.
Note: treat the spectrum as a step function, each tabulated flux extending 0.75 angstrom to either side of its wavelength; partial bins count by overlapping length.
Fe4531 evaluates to 5.49 angstrom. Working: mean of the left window 4.76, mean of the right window 4.19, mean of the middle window 3.96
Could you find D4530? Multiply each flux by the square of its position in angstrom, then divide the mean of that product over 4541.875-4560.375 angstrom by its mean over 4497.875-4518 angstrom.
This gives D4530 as 0.9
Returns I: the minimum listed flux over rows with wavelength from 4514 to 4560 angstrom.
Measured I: 2.858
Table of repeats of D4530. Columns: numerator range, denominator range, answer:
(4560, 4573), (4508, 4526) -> 0.93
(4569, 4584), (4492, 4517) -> 1.05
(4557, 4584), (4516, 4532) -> 1.08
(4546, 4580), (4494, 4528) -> 0.97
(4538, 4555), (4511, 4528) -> 0.82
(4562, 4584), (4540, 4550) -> 1.18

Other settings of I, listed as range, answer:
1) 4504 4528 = 3.232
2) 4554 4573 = 3.169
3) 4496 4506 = 2.938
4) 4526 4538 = 3.19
